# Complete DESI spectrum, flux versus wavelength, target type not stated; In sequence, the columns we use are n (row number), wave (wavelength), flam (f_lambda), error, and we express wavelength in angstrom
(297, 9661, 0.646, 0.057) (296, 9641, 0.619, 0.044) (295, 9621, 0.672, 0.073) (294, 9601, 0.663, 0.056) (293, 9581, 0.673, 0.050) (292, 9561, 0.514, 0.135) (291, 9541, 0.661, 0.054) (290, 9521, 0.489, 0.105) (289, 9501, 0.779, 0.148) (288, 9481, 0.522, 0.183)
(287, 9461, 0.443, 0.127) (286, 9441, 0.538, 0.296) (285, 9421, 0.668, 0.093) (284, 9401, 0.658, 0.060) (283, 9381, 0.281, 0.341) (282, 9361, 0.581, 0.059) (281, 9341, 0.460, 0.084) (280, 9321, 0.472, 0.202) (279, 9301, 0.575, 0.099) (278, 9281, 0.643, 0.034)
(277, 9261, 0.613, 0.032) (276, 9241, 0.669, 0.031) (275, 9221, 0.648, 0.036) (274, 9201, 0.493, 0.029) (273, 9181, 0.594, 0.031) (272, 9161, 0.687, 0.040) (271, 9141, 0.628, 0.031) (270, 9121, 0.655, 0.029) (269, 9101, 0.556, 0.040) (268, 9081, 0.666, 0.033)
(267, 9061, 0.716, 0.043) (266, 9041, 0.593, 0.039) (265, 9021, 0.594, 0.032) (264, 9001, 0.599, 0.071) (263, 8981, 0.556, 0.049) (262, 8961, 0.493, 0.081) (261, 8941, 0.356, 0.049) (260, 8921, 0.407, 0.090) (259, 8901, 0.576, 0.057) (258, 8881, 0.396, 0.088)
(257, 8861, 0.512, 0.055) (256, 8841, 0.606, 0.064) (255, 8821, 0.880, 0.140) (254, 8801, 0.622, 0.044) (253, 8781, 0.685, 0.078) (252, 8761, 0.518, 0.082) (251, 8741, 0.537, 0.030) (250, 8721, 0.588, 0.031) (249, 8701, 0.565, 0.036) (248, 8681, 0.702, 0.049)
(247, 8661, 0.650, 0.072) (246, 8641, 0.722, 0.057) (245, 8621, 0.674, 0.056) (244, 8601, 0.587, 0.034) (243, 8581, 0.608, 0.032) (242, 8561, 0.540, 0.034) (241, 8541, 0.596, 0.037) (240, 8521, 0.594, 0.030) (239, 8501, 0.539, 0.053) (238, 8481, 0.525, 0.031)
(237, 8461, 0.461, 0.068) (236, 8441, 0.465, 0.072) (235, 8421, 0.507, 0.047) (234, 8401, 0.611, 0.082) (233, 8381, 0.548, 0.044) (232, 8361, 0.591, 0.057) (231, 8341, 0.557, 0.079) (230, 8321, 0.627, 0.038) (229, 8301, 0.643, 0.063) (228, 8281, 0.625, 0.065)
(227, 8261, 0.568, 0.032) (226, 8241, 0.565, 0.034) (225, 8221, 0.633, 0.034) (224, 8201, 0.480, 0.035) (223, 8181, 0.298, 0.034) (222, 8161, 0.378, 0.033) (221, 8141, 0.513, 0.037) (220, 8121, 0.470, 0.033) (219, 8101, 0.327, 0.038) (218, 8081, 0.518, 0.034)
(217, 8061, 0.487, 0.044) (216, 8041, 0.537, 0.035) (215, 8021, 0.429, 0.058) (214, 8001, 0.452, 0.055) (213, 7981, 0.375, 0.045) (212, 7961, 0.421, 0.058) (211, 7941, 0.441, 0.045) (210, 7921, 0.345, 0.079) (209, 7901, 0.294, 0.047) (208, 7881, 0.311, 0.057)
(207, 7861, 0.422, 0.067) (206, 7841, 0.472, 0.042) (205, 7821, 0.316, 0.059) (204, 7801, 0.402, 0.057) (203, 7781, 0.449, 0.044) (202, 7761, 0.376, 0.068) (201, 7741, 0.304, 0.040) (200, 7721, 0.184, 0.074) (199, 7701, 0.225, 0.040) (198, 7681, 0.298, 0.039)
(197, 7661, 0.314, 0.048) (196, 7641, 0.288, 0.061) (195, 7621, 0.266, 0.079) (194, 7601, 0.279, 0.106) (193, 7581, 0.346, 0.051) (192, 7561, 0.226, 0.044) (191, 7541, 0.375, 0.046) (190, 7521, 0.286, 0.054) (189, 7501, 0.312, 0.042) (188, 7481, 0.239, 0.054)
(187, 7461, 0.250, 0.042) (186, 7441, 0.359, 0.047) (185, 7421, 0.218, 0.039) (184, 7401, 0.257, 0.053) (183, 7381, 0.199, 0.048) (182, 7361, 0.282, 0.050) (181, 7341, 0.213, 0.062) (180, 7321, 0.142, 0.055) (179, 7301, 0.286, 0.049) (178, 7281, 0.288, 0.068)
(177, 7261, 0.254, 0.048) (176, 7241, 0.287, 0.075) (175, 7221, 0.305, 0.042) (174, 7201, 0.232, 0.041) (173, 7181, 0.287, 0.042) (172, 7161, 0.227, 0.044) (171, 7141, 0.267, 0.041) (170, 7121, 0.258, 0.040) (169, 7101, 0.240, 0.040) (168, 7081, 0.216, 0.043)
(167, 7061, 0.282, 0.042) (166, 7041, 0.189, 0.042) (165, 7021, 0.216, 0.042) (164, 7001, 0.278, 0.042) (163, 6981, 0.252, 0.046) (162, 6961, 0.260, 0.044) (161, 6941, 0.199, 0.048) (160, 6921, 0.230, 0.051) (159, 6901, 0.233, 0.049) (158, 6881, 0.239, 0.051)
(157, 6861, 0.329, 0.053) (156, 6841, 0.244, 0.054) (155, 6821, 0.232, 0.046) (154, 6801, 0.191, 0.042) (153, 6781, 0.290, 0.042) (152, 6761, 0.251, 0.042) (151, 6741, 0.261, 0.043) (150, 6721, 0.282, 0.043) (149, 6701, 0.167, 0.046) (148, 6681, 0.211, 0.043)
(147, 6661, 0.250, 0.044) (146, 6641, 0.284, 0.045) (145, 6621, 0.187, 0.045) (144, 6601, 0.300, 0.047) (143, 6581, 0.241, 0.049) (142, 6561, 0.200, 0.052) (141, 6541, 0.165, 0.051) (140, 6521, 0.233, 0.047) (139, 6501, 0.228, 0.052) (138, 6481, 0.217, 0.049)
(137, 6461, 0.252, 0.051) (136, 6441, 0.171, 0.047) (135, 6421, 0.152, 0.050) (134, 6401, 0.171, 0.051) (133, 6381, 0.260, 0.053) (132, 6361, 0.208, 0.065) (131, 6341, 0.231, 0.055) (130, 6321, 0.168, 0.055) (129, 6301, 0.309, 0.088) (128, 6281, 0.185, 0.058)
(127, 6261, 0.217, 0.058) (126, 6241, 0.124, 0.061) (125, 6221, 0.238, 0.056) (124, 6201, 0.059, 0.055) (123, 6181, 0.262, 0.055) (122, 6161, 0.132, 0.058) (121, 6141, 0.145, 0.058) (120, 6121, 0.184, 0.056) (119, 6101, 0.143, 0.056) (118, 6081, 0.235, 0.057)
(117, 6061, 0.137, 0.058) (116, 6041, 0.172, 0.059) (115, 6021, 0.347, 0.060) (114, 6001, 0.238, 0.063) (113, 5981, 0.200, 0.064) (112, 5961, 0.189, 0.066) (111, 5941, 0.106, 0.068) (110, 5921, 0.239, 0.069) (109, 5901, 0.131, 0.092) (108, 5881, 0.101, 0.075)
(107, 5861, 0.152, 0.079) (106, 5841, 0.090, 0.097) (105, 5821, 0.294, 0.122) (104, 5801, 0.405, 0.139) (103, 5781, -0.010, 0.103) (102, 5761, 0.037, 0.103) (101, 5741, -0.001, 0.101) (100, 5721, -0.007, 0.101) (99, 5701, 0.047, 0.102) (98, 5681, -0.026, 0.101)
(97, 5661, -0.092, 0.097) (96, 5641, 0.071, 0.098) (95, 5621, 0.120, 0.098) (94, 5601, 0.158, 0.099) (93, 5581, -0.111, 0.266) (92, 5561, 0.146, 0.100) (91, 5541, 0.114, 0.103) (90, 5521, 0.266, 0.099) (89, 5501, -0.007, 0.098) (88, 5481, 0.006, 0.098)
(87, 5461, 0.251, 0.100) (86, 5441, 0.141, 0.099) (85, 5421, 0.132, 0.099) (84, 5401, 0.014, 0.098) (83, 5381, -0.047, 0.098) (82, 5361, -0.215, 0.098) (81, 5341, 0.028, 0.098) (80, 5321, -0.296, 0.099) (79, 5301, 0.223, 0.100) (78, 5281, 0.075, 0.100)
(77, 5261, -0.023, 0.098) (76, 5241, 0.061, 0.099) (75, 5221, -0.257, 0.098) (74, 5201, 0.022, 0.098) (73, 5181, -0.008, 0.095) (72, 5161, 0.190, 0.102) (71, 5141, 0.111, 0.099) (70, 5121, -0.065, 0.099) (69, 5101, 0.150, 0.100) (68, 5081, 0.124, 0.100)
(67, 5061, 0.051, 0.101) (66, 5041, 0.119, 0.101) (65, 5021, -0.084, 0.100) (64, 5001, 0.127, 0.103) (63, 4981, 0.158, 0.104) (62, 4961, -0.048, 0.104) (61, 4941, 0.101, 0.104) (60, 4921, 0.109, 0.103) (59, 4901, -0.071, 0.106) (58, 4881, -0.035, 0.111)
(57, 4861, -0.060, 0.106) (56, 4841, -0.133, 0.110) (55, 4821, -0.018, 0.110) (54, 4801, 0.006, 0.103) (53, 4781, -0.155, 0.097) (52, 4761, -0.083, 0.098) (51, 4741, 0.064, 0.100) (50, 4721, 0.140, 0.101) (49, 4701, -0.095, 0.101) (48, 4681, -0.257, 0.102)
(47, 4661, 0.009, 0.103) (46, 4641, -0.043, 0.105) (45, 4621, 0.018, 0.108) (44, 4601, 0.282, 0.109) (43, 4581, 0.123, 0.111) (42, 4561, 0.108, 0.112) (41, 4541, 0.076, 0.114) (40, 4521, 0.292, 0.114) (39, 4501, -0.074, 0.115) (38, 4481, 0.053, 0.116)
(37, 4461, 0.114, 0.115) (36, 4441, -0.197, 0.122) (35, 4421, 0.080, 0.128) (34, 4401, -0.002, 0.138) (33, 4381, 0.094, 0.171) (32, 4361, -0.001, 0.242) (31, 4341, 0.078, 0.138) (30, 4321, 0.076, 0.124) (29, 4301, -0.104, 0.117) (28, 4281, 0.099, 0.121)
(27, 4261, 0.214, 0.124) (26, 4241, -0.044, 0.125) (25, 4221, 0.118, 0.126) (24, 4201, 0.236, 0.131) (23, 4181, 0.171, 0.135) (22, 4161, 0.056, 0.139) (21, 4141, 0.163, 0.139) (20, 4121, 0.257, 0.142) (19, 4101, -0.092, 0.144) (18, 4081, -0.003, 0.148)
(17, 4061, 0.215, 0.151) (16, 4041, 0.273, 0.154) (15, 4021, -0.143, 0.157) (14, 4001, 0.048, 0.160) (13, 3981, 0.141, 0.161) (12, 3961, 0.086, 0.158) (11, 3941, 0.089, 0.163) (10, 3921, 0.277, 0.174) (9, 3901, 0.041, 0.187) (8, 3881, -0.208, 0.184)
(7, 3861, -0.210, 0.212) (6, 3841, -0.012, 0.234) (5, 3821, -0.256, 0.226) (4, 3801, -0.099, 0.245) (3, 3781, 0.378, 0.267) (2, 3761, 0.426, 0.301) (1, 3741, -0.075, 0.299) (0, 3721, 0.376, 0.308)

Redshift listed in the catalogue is 1.059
